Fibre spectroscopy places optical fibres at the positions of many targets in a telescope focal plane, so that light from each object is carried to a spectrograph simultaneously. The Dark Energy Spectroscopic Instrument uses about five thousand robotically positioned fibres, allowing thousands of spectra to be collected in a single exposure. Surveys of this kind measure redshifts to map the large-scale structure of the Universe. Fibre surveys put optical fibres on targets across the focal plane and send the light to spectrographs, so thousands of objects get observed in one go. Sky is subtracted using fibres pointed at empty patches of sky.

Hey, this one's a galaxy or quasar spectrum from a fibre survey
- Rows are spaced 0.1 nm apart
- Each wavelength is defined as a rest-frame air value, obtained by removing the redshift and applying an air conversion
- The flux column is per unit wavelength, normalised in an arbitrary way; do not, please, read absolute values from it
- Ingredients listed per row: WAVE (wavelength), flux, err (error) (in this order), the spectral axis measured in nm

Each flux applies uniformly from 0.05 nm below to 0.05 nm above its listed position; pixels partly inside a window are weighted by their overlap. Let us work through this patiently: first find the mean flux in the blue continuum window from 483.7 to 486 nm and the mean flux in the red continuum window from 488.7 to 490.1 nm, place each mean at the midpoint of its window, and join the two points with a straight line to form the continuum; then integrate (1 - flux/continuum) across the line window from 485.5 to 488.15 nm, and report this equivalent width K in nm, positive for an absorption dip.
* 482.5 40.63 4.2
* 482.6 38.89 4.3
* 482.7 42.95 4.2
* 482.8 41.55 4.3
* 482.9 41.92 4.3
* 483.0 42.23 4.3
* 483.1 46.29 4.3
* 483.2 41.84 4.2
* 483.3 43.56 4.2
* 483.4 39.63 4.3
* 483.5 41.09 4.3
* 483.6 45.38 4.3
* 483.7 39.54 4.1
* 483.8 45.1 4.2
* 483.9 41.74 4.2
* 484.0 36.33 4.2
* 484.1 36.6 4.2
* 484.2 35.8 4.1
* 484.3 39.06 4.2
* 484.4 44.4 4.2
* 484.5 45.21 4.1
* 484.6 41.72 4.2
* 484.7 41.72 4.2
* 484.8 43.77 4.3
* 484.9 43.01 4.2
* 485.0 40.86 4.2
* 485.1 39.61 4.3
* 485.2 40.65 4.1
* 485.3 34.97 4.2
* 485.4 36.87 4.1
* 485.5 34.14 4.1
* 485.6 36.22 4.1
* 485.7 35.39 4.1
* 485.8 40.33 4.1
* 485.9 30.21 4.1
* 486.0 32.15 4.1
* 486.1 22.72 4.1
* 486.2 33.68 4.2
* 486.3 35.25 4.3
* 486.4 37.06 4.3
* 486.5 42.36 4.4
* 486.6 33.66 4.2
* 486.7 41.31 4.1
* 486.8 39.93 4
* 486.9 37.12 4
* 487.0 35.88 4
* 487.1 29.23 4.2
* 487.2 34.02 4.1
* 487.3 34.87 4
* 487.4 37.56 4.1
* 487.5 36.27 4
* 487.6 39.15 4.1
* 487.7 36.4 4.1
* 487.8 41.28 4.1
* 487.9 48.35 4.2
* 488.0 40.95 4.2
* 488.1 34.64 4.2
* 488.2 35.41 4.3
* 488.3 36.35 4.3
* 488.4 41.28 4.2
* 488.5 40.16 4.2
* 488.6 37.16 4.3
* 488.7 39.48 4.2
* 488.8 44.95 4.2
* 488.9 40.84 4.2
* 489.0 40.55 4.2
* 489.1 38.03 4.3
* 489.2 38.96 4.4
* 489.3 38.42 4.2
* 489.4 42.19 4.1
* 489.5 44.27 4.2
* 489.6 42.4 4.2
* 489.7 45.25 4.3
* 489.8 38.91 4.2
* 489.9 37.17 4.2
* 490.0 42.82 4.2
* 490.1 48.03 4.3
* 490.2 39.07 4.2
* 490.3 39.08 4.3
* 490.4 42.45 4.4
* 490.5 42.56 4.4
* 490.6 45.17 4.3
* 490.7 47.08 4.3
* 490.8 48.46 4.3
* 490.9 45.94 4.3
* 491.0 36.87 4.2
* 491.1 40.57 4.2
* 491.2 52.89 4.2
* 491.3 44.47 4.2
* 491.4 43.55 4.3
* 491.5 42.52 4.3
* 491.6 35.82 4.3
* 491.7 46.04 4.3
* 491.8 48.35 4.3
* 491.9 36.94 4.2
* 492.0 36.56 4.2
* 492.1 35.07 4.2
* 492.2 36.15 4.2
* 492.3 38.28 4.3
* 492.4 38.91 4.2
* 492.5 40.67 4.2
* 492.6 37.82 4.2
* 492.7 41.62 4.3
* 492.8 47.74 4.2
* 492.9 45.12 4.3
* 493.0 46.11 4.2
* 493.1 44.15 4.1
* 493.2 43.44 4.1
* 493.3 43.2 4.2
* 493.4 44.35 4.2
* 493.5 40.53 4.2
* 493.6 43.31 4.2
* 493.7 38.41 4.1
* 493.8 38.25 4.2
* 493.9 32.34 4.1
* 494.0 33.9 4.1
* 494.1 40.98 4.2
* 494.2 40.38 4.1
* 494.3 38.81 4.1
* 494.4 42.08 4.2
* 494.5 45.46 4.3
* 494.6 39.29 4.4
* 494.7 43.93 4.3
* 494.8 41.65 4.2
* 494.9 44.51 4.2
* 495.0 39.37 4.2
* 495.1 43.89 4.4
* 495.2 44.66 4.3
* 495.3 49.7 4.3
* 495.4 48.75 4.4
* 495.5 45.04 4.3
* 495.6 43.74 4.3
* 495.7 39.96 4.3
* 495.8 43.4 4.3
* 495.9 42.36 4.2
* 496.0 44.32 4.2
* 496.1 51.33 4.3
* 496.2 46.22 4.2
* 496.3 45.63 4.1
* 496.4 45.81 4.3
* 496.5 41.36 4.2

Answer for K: 0.25 nm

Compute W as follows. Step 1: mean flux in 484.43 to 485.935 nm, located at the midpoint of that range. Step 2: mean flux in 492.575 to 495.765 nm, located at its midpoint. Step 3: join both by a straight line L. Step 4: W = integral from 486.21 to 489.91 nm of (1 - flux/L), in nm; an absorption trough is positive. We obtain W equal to 0.126 nm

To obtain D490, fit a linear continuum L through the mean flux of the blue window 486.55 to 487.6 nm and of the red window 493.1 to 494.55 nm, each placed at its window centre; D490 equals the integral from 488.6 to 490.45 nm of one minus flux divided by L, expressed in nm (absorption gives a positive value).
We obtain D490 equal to -0.17 nm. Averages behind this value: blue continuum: 36.1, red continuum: 40.5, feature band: 41.2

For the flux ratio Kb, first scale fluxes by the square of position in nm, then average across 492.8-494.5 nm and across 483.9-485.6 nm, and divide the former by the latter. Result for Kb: 1.08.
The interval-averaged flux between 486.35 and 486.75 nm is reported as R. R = 38.6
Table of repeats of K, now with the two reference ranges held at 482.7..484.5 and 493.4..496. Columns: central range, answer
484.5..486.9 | 0.236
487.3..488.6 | 0.090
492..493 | 0.037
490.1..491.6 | -0.064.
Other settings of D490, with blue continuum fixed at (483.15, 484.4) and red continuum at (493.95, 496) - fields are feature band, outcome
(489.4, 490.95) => -0.053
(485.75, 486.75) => 0.151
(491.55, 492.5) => 0.065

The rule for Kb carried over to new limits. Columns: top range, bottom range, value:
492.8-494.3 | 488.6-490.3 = 1.02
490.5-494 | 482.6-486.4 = 1.10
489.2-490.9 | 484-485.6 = 1.10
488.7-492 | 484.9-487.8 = 1.19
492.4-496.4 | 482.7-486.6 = 1.14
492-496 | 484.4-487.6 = 1.16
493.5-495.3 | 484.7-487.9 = 1.15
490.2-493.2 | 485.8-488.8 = 1.17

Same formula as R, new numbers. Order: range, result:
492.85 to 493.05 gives 45.6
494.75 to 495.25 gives 42.8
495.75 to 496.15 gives 45.4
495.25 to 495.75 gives 45.4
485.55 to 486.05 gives 34.9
